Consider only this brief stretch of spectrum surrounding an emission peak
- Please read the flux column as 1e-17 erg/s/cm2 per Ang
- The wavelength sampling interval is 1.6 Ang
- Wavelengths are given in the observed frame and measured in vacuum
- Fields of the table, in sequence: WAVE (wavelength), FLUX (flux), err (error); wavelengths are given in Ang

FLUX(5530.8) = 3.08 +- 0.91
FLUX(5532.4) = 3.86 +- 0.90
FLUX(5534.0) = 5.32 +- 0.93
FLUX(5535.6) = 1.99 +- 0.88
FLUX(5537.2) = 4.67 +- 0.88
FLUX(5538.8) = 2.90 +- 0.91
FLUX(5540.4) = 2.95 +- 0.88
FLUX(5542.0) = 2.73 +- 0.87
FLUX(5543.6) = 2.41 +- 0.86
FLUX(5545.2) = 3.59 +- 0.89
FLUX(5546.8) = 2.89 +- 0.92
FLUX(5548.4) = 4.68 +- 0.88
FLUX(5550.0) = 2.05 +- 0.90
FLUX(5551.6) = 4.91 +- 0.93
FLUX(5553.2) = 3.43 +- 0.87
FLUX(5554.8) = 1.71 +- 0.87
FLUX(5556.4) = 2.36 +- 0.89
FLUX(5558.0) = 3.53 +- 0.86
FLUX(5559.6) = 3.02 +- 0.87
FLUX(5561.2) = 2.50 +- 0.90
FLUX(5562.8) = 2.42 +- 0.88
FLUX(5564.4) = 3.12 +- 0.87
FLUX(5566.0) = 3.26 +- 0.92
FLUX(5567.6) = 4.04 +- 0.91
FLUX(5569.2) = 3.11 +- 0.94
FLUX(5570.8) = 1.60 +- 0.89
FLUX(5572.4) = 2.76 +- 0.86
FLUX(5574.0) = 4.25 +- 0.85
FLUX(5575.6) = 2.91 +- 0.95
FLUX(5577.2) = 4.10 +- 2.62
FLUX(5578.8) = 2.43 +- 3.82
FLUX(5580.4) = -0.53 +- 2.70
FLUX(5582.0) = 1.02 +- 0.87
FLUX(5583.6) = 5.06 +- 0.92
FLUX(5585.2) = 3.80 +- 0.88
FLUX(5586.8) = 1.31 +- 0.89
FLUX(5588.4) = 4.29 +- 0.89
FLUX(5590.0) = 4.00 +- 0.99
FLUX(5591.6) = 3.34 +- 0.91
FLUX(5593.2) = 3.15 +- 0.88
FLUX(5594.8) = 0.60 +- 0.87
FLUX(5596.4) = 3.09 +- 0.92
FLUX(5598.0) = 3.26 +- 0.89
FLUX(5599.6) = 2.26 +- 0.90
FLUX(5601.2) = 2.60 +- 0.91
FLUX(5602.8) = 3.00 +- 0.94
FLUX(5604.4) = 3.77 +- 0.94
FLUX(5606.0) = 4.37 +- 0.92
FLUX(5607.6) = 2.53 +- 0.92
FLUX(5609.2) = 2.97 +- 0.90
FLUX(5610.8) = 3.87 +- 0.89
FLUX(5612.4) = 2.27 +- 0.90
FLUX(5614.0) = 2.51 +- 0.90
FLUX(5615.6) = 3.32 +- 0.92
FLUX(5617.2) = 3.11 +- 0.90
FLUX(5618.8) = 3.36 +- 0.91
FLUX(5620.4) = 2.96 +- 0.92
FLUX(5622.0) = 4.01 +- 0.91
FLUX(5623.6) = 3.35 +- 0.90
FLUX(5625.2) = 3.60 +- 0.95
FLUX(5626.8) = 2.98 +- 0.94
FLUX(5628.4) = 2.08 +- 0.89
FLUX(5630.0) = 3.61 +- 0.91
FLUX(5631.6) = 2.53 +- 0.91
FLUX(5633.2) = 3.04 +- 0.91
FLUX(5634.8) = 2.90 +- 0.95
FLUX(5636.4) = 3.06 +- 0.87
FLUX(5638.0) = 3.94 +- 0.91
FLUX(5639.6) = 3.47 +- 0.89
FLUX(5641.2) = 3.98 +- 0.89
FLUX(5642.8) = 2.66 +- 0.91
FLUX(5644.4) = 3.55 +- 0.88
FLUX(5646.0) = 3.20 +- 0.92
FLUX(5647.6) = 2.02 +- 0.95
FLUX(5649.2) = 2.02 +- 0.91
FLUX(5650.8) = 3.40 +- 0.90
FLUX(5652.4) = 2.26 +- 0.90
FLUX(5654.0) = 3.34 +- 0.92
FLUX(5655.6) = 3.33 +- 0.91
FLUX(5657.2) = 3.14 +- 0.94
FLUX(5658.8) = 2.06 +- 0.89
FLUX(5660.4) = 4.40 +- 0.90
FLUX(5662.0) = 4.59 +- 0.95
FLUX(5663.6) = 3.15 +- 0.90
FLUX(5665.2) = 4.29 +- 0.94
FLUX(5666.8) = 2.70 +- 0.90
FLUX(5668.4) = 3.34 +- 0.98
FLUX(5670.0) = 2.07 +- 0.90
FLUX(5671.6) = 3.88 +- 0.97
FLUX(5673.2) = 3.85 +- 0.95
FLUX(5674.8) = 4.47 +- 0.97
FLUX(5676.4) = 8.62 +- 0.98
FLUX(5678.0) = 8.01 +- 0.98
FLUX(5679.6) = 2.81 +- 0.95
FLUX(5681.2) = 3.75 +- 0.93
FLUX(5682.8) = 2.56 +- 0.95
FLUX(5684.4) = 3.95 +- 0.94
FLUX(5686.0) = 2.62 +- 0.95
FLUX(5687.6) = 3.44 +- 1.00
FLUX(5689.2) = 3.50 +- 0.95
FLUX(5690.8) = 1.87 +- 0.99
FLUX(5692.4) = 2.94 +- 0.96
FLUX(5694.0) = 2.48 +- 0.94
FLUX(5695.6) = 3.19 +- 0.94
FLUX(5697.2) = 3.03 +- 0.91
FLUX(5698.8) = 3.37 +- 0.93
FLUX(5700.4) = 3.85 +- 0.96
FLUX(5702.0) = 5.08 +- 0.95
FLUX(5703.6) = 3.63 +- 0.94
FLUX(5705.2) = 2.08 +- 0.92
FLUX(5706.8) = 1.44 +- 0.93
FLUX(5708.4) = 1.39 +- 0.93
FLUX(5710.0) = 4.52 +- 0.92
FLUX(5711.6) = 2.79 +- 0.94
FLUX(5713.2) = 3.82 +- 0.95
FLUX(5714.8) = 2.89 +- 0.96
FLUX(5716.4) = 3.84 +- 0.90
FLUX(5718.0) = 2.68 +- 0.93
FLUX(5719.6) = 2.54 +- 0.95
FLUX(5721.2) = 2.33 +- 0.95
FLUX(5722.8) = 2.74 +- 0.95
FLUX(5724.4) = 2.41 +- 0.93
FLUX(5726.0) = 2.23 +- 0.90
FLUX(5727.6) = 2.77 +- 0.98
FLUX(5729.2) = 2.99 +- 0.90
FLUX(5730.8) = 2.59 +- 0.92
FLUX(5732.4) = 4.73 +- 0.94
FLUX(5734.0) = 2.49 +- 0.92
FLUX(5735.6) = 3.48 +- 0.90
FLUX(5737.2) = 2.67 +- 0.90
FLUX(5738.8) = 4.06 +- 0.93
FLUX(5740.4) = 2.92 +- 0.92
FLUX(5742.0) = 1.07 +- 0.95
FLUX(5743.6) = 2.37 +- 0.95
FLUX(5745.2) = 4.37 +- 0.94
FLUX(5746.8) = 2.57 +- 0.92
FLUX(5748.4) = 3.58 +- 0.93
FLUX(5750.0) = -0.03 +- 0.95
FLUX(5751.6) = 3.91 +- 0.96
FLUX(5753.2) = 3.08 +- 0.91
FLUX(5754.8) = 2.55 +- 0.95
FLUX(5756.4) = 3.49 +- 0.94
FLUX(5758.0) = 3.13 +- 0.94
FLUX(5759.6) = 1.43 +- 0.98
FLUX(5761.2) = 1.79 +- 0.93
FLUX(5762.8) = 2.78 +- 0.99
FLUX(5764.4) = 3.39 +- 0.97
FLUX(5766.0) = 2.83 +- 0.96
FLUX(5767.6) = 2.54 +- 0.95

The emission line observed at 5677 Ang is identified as [O III] 5007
